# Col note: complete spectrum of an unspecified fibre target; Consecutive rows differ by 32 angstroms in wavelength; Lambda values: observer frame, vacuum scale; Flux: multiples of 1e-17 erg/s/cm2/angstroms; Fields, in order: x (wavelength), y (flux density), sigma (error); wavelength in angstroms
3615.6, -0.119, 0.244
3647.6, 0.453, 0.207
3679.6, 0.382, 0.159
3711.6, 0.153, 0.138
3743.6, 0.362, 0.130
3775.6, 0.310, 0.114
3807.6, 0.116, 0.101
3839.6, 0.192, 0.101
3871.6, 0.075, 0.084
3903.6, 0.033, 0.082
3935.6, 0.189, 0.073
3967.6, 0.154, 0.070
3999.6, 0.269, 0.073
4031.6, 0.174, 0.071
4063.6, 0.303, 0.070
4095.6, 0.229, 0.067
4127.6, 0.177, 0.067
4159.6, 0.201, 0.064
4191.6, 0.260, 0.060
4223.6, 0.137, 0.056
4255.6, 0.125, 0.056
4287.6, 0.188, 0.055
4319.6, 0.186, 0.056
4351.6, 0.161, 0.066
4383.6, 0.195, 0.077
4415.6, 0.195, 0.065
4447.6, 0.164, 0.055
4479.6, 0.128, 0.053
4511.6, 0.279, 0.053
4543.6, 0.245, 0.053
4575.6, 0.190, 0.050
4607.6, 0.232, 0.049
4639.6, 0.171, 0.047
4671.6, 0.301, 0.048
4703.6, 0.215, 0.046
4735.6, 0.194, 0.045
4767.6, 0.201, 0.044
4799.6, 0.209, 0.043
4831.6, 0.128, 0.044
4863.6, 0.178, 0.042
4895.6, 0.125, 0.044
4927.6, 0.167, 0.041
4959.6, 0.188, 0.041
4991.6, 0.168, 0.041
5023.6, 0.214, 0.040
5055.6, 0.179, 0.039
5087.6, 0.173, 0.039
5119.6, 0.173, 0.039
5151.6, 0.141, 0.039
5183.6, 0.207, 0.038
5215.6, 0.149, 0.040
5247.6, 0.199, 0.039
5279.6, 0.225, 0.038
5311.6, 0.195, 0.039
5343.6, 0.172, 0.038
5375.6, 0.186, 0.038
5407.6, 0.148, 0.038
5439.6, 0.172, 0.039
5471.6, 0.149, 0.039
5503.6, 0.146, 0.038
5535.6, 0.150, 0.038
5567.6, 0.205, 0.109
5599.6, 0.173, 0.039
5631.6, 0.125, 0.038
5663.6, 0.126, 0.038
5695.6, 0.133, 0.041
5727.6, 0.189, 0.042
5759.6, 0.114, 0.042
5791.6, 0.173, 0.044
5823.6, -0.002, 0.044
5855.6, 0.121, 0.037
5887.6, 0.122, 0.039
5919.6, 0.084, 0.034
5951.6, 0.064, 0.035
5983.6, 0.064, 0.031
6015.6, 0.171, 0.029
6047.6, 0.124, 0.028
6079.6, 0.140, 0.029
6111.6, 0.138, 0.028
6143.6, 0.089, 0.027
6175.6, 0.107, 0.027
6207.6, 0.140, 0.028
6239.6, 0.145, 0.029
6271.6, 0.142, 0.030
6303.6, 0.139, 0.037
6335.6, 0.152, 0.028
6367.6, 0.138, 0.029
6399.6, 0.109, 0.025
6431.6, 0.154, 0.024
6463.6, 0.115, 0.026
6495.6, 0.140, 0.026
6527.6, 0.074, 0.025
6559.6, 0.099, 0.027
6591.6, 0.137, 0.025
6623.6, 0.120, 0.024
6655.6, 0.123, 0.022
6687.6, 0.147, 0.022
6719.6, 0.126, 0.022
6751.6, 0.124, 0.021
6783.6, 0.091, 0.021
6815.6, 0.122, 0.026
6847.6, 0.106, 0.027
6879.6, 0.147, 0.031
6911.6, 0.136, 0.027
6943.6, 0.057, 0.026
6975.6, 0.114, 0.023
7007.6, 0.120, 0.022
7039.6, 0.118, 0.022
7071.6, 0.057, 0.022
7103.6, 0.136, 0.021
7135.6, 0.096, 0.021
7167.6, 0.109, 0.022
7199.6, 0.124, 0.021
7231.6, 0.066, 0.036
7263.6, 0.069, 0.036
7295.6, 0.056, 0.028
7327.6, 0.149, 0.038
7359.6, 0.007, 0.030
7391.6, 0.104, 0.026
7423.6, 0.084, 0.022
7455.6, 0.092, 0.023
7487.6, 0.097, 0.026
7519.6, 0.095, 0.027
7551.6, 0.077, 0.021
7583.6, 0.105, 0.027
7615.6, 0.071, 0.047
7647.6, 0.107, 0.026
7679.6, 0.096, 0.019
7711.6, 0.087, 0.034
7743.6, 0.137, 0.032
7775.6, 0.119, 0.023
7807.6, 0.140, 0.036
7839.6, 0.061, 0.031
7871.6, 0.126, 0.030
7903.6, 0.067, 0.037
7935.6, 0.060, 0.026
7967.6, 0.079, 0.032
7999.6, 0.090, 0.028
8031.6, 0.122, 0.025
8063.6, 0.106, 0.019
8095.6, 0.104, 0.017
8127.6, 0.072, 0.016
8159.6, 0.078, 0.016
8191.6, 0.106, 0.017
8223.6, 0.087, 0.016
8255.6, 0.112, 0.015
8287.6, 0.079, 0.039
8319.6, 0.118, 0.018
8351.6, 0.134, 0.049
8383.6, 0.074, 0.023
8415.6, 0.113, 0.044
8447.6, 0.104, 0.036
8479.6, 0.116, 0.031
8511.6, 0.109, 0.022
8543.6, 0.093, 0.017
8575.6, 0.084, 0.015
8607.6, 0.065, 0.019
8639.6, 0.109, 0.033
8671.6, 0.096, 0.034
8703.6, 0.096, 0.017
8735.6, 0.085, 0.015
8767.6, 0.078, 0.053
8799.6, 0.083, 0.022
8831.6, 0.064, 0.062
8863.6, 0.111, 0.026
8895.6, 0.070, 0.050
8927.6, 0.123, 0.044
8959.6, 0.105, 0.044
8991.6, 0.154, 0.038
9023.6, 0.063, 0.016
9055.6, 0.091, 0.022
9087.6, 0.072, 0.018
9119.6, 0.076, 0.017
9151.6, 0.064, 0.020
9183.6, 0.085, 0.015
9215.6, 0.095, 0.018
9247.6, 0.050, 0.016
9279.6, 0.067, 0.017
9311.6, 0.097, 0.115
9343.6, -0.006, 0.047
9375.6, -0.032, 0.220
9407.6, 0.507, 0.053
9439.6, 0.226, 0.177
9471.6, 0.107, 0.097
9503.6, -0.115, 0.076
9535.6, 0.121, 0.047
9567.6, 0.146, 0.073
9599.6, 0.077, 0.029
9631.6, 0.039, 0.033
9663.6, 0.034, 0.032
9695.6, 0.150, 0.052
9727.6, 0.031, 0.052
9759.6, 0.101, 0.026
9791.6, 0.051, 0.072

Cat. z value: 1.52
